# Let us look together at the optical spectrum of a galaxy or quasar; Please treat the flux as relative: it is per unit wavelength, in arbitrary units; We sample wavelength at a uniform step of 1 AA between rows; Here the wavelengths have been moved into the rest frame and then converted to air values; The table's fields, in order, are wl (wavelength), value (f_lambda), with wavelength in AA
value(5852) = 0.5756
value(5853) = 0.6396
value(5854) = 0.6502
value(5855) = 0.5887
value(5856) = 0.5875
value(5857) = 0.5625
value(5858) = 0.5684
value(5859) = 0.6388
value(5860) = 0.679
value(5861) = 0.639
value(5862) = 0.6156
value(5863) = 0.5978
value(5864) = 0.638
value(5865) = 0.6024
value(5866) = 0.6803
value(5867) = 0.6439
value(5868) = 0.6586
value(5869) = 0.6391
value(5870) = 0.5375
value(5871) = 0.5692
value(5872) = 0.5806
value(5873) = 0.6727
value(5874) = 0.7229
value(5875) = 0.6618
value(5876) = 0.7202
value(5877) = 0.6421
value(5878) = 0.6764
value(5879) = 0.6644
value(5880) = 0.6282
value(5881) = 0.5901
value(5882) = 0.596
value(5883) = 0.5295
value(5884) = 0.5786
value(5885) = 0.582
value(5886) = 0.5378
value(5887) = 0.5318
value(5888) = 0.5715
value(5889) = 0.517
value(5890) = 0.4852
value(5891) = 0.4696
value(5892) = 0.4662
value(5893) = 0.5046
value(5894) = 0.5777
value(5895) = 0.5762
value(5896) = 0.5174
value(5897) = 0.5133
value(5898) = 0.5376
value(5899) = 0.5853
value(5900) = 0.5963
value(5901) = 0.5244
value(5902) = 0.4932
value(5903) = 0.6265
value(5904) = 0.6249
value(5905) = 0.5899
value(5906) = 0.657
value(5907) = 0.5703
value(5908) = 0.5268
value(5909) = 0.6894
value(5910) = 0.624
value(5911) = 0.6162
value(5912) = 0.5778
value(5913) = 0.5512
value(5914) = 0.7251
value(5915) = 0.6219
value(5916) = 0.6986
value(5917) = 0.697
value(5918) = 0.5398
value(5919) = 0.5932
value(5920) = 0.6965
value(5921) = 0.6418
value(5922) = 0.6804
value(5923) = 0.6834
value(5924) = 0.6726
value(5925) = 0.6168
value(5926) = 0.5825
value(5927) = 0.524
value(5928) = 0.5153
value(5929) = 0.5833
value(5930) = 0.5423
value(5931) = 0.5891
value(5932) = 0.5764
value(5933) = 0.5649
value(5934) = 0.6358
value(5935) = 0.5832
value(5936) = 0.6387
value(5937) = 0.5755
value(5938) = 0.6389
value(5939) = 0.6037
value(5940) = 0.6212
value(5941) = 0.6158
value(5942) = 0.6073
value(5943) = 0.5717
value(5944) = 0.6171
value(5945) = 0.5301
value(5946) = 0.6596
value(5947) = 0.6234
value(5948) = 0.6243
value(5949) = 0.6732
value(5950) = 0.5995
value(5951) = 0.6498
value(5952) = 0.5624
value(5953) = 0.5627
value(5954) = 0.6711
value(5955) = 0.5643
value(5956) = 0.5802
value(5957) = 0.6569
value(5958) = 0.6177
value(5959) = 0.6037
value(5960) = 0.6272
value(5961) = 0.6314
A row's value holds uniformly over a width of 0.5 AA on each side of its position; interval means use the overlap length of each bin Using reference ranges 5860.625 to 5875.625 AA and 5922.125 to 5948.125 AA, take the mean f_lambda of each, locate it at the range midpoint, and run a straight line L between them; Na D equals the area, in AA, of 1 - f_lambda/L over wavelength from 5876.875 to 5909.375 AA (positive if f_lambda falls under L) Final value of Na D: 2.7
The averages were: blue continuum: 0.631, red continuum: 0.601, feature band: 0.568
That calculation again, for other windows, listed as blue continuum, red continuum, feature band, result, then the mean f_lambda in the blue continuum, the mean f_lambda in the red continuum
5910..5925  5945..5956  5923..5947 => 1.1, 0.641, 0.613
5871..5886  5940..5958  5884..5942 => 2.9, 0.627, 0.61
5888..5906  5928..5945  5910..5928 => -1.7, 0.546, 0.593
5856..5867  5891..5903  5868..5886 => -1.1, 0.622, 0.537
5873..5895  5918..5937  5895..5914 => 0.4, 0.585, 0.604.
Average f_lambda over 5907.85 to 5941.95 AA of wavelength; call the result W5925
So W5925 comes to 0.614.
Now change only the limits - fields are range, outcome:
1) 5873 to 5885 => 0.636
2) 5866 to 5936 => 0.597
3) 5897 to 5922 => 0.608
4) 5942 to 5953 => 0.609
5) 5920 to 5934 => 0.603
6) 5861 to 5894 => 0.598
